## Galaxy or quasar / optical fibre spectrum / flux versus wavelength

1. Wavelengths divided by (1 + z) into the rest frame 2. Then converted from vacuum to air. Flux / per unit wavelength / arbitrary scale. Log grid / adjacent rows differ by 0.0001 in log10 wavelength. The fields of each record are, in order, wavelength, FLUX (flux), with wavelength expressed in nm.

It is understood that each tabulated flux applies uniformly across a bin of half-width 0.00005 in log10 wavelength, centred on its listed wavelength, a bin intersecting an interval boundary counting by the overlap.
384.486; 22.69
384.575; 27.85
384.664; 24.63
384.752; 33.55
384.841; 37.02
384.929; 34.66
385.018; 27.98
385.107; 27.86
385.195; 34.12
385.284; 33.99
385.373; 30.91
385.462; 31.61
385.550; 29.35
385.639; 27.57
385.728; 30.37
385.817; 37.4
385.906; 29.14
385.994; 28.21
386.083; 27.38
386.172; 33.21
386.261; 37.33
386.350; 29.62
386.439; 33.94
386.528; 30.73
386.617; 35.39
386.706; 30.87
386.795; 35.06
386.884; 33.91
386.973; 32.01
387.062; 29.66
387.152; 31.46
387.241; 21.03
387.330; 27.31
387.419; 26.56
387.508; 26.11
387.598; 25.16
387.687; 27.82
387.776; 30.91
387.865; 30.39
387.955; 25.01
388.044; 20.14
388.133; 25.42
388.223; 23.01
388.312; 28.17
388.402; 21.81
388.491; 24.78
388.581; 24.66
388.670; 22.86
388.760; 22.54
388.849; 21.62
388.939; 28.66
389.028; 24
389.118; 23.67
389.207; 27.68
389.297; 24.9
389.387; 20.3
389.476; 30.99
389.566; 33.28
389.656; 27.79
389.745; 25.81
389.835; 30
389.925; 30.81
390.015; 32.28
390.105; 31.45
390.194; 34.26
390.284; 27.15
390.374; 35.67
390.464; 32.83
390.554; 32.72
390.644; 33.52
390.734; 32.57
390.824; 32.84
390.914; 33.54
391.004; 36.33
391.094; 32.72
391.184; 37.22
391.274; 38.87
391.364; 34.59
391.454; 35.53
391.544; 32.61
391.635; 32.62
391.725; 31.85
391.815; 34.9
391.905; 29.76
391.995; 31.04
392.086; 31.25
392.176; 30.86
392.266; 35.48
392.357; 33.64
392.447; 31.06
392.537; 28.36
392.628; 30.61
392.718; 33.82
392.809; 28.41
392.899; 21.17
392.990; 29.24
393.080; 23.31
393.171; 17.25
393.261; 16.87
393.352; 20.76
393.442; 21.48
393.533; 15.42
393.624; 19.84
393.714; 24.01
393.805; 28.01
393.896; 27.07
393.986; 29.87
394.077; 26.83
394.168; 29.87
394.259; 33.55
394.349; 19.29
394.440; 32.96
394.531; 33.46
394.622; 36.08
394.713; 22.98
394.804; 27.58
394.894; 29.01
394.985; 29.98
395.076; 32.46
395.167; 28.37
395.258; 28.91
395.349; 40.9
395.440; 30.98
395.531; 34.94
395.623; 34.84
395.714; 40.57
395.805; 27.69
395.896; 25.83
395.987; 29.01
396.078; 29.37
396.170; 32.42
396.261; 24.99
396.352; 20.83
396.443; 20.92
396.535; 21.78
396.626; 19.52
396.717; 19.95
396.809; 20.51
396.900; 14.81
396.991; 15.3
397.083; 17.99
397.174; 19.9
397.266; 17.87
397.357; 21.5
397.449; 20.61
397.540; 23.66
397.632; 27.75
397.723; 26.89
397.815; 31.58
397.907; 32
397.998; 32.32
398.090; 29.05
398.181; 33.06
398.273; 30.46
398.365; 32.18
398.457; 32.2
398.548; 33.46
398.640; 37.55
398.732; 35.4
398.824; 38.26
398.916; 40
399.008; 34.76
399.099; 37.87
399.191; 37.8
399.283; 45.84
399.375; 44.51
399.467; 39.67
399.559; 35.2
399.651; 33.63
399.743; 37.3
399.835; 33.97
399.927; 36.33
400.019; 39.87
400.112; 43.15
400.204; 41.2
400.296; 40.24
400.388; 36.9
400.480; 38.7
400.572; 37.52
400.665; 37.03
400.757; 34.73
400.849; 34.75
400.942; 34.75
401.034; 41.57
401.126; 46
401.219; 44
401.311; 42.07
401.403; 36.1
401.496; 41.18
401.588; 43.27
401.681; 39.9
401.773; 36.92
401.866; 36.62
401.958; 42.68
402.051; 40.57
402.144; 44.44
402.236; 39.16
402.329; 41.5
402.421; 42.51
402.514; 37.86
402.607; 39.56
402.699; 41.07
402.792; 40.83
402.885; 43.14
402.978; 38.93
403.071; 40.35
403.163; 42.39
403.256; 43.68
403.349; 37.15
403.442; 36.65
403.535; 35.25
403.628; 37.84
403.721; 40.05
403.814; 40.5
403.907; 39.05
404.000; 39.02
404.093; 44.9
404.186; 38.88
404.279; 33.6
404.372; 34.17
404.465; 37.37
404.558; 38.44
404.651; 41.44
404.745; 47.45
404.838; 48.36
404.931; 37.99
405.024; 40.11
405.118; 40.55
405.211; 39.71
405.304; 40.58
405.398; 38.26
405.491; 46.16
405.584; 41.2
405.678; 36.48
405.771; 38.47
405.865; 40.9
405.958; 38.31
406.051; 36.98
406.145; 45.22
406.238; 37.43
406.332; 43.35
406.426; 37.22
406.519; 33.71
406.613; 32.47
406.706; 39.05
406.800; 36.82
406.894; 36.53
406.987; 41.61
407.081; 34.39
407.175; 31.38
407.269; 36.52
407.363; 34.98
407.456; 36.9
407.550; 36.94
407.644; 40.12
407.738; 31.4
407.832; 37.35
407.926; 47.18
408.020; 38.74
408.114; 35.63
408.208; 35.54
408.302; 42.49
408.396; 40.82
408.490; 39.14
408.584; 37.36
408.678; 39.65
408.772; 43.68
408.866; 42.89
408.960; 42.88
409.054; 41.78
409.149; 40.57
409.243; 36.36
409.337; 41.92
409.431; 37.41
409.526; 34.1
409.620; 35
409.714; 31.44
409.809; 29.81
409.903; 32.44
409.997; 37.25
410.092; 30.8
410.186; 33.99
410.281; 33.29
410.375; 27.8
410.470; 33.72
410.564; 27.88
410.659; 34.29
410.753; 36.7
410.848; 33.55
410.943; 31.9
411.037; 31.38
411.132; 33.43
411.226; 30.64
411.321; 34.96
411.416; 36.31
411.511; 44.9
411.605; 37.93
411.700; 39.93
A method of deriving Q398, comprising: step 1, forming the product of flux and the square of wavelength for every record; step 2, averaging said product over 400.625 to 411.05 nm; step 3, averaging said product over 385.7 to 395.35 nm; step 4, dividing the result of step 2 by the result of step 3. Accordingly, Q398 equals 1.4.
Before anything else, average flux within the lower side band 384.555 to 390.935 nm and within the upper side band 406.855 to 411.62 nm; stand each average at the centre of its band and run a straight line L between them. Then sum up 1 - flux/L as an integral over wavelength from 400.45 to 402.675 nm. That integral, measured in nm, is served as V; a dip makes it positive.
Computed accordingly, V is -0.39 nm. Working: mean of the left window 29.3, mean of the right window 36.4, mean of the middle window 39.8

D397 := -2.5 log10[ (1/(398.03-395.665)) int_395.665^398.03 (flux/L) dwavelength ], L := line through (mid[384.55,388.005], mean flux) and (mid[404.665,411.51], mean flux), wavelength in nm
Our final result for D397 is 0.35 mag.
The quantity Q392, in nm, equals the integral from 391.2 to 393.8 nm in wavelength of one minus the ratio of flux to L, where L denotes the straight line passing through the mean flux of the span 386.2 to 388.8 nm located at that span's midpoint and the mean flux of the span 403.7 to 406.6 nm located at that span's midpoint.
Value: 0.24 nm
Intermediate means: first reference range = 28.1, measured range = 28.5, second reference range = 39.8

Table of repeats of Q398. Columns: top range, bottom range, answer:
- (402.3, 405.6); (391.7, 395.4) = 1.50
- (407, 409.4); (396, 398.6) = 1.62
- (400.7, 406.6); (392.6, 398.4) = 1.56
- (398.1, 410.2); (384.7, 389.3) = 1.46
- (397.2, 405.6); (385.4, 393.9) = 1.38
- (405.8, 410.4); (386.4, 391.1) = 1.43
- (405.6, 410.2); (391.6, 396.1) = 1.40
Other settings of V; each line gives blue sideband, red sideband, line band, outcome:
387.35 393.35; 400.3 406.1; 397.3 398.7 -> 0.23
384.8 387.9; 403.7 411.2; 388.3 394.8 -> 0.73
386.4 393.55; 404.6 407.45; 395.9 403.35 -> 0.20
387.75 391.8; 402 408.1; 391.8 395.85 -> 0.41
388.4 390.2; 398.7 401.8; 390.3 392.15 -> -0.29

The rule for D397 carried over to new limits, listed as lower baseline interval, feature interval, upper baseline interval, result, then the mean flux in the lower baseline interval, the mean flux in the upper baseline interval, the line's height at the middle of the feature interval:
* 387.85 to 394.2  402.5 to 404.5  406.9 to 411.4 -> -0.163 mag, 28.4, 36.2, 33.8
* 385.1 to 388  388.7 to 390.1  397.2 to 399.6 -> 0.146 mag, 30.4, 32.6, 30.9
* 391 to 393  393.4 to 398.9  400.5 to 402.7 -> 0.270 mag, 32.2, 39.8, 35.5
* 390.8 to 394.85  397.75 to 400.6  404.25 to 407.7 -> -0.082 mag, 29.2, 38.7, 33.8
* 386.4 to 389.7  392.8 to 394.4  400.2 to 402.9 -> 0.330 mag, 27.3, 39.8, 32.4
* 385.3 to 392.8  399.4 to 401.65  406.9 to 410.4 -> -0.137 mag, 30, 37.1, 34.2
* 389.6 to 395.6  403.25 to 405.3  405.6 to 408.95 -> -0.085 mag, 30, 38.3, 36.6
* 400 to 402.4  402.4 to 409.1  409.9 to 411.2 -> -0.084 mag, 39.8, 32.7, 36.4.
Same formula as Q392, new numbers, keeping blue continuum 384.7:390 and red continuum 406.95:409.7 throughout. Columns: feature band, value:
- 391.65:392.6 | -0.03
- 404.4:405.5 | -0.13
